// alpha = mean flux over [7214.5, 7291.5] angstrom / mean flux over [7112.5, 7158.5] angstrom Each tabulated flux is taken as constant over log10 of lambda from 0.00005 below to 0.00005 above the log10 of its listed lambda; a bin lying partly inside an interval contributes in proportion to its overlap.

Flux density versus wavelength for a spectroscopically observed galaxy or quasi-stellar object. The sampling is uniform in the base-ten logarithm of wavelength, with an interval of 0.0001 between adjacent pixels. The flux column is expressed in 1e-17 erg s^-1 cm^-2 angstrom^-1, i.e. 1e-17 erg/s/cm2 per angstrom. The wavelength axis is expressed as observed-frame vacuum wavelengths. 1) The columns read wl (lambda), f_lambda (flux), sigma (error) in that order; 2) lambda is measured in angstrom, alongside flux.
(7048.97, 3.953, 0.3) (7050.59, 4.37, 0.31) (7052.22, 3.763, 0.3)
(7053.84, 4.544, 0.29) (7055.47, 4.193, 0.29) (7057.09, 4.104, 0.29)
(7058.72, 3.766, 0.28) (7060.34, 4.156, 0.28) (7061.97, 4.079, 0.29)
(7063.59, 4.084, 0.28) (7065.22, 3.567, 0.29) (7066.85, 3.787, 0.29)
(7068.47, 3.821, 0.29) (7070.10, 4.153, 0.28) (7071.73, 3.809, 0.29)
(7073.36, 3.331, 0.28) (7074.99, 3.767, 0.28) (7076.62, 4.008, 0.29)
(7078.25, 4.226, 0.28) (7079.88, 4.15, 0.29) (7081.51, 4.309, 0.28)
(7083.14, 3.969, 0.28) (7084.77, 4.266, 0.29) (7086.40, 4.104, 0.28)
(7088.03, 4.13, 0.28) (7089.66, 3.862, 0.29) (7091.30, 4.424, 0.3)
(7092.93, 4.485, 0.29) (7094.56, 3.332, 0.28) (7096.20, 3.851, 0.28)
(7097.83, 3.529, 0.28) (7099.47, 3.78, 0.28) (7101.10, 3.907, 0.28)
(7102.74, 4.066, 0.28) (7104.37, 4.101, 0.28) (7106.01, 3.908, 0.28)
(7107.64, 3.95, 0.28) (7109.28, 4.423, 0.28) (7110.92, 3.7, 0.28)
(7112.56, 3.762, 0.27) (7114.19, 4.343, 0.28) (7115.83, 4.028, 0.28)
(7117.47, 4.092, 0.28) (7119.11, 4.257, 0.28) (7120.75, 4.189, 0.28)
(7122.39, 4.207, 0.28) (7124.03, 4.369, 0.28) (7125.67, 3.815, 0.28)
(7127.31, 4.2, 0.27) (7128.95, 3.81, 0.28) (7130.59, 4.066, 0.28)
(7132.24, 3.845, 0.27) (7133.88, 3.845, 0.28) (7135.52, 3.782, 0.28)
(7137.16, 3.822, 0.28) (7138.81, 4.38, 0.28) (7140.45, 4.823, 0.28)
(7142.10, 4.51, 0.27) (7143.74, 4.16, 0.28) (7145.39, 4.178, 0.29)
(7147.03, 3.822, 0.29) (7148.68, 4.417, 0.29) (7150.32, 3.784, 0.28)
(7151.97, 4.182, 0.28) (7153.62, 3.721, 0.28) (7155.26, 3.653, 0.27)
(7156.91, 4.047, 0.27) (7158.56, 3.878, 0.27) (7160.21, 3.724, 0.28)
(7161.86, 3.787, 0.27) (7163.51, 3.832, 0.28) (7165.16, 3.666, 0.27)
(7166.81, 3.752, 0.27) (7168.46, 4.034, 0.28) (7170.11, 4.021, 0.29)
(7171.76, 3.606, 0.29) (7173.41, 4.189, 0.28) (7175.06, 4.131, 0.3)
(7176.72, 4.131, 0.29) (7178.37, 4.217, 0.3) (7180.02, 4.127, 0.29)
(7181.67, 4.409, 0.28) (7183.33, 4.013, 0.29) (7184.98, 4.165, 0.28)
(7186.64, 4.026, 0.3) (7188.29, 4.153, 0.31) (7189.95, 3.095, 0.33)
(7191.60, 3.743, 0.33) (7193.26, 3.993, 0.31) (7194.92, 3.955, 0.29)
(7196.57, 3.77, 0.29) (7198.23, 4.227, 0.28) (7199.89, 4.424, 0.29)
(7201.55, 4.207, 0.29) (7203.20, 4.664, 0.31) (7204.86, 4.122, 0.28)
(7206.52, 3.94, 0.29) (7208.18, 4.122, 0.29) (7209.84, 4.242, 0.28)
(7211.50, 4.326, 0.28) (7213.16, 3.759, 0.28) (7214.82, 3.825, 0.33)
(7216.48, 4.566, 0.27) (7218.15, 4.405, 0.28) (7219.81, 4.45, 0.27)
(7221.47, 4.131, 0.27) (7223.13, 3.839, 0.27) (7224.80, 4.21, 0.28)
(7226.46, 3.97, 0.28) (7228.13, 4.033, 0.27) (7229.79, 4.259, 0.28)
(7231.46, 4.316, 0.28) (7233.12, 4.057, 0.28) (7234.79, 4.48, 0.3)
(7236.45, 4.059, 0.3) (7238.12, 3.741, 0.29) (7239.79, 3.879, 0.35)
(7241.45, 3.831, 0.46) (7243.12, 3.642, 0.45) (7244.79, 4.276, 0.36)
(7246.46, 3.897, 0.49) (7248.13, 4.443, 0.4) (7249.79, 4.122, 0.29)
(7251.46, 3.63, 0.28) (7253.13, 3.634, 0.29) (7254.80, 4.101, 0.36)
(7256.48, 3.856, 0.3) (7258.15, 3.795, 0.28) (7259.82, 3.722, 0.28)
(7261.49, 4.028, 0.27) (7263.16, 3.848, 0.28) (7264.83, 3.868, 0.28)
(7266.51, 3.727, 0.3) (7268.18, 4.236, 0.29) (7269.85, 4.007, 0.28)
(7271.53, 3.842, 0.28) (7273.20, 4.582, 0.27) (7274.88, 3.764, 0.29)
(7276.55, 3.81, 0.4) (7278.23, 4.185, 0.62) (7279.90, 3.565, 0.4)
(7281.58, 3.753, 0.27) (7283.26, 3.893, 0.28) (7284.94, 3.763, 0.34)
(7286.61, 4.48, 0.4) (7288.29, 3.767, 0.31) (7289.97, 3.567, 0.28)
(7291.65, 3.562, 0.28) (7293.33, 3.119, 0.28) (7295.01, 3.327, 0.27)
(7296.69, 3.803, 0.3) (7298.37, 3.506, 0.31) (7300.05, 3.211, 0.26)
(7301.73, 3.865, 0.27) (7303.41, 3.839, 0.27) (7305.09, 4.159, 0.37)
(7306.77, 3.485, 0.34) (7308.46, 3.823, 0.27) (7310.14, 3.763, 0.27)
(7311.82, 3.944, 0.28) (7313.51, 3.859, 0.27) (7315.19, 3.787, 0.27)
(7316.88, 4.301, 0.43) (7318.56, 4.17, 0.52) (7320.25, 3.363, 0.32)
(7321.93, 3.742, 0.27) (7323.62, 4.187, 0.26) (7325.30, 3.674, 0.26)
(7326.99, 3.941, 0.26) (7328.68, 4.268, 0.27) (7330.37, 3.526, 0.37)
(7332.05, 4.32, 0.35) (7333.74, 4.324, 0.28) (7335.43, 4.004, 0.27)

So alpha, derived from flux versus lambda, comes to 0.98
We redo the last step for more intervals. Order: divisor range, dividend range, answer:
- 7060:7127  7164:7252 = 1.02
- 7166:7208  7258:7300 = 0.94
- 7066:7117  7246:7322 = 0.96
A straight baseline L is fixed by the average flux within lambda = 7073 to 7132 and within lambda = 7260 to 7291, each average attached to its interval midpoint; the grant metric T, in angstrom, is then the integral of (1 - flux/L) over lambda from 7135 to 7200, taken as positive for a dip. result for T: -0.3 angstrom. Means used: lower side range 4.02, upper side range 3.92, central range 4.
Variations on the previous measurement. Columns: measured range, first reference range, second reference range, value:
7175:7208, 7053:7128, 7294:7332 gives -1.3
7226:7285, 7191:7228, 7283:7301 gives -1.7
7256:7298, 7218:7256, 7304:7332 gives 1.5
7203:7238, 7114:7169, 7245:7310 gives -2.2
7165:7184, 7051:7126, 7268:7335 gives -0.4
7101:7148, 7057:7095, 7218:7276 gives -1.0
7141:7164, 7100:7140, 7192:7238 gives 0.5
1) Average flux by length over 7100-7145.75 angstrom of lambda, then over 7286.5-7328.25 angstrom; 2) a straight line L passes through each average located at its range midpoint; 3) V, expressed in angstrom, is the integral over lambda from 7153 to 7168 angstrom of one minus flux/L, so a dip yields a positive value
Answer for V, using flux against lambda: 0.9 angstrom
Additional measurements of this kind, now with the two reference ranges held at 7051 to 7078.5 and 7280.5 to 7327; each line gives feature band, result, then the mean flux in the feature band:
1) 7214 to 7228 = -1.2 angstrom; 4.17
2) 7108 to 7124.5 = -0.9 angstrom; 4.13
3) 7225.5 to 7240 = -1.0 angstrom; 4.1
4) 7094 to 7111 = 0.2 angstrom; 3.88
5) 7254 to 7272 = -0.5 angstrom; 3.91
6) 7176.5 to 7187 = -0.8 angstrom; 4.16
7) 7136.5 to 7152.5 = -1.3 angstrom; 4.21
